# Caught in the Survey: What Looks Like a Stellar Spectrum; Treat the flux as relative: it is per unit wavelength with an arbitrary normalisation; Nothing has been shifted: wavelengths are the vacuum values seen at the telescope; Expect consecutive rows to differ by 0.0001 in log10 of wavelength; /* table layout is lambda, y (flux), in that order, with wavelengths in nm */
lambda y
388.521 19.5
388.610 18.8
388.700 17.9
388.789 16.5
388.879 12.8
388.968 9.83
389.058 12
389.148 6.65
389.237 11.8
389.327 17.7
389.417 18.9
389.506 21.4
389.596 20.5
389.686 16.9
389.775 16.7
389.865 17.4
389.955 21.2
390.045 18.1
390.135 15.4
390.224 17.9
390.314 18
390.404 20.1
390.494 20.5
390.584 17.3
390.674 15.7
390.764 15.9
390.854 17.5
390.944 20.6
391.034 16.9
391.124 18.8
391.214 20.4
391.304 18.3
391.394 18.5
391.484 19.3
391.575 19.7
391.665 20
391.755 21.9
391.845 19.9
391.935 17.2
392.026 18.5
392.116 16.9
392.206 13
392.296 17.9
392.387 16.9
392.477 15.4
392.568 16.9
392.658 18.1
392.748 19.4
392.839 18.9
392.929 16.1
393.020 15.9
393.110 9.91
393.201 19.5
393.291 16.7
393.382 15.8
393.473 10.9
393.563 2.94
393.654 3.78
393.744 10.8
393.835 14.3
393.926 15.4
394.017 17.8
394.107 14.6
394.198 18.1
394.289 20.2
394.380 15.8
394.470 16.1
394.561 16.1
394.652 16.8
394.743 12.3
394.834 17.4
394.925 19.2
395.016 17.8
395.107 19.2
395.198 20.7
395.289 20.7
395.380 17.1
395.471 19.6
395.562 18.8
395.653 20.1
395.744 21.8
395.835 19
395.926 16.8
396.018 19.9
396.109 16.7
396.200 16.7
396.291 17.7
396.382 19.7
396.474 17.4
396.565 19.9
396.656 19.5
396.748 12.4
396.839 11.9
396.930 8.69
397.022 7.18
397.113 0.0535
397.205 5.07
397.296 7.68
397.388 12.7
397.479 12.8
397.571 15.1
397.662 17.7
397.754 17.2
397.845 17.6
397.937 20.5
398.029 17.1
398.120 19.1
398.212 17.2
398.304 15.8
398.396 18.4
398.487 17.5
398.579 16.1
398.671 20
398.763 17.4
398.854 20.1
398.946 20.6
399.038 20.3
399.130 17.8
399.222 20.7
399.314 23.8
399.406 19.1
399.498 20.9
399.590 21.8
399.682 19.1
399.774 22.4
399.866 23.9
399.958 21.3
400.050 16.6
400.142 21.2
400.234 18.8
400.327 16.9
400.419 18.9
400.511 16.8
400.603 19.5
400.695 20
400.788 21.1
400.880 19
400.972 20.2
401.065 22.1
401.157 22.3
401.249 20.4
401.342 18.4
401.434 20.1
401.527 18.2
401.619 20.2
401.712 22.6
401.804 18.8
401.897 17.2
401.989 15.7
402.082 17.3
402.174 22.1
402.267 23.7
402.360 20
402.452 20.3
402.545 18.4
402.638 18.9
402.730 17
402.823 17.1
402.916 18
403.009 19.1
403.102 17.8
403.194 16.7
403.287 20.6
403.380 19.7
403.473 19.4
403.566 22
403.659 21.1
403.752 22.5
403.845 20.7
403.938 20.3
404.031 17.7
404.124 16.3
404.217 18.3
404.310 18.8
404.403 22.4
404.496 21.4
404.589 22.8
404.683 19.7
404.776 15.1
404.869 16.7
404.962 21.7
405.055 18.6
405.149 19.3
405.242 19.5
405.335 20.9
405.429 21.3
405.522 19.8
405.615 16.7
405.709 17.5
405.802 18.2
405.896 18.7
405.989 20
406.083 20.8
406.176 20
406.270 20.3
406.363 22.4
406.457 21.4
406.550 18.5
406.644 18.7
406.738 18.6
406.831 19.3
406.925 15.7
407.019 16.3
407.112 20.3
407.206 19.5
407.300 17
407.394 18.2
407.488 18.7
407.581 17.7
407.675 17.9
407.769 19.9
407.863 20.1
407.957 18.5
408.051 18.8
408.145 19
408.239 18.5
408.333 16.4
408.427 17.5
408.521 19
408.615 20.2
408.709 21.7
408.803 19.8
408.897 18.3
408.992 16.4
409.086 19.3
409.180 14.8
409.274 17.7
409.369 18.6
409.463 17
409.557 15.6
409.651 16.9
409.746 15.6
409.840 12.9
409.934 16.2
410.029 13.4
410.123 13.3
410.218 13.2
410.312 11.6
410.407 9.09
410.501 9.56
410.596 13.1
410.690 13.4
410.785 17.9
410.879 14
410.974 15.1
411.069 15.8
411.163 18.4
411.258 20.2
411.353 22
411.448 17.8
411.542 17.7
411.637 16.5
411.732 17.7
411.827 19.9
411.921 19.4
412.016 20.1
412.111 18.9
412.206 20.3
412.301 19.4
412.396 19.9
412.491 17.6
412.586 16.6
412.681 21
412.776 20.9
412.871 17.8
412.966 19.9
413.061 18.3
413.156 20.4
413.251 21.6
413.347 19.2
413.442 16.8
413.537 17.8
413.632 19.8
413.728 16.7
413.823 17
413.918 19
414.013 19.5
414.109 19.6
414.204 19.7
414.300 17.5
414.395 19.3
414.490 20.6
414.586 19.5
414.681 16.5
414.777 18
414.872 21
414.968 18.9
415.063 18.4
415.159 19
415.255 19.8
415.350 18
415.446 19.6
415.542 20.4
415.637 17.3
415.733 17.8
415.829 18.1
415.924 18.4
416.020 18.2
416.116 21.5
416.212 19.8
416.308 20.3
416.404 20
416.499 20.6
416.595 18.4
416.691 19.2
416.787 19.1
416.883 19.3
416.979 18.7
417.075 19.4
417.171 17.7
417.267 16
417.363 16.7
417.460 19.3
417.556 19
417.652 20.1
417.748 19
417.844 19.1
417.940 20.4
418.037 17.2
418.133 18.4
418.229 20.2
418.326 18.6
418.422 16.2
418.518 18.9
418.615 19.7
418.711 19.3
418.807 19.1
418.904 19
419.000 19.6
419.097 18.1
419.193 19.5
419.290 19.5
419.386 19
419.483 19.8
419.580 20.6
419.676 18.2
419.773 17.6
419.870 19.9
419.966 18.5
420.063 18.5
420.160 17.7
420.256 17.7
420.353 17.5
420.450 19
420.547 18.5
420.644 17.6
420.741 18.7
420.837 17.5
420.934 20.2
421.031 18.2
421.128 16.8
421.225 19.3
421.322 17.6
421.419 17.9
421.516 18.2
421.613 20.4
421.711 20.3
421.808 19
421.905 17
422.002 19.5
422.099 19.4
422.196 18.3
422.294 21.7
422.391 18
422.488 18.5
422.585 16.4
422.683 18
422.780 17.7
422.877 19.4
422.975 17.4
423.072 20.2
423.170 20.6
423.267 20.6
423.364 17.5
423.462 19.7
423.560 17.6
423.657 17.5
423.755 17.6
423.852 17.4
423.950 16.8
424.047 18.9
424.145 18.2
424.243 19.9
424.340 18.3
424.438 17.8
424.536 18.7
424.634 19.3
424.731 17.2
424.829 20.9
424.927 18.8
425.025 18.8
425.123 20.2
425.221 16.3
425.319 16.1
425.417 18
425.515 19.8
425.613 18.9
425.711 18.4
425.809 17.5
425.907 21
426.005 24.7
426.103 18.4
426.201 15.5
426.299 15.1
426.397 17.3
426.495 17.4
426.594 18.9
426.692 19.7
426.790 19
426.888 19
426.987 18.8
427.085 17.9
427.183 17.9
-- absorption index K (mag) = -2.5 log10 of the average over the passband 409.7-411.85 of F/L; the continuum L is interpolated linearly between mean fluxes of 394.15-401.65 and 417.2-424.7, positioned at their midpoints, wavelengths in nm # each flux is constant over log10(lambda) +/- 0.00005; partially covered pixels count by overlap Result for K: 0.188 mag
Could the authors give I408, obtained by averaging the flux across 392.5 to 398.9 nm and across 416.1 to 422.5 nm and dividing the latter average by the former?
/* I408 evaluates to 1.18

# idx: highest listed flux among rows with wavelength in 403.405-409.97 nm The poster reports 22.8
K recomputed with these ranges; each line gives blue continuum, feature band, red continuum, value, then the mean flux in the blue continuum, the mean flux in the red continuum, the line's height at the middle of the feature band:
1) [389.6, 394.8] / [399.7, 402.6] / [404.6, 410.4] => -0.134 mag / 16.7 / 18.1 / 17.5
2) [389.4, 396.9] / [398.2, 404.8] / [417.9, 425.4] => -0.111 mag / 17.2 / 18.6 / 17.6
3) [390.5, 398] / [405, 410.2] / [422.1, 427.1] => -0.063 mag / 16.3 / 18.6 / 17.3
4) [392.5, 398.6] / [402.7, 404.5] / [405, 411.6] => -0.141 mag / 15.8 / 17.7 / 17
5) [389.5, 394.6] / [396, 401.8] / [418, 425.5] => -0.028 mag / 16.9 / 18.6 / 17.3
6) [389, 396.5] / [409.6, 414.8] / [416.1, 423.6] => 0.053 mag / 17.1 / 18.8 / 18.3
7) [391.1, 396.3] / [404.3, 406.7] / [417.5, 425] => -0.114 mag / 17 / 18.7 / 17.7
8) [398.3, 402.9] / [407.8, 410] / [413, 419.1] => 0.086 mag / 19.6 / 18.9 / 19.2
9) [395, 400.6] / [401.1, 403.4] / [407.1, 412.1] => -0.113 mag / 17.5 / 17.1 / 17.3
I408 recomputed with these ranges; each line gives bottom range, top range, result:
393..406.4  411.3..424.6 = 1.05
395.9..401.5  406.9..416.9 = 1.02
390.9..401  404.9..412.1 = 1.04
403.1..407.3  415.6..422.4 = 0.97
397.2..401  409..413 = 0.91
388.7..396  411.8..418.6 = 1.12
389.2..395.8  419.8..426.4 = 1.08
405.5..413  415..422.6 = 1.06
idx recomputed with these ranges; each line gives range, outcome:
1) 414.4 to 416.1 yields 21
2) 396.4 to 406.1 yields 23.9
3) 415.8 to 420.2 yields 21.5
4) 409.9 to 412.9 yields 22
